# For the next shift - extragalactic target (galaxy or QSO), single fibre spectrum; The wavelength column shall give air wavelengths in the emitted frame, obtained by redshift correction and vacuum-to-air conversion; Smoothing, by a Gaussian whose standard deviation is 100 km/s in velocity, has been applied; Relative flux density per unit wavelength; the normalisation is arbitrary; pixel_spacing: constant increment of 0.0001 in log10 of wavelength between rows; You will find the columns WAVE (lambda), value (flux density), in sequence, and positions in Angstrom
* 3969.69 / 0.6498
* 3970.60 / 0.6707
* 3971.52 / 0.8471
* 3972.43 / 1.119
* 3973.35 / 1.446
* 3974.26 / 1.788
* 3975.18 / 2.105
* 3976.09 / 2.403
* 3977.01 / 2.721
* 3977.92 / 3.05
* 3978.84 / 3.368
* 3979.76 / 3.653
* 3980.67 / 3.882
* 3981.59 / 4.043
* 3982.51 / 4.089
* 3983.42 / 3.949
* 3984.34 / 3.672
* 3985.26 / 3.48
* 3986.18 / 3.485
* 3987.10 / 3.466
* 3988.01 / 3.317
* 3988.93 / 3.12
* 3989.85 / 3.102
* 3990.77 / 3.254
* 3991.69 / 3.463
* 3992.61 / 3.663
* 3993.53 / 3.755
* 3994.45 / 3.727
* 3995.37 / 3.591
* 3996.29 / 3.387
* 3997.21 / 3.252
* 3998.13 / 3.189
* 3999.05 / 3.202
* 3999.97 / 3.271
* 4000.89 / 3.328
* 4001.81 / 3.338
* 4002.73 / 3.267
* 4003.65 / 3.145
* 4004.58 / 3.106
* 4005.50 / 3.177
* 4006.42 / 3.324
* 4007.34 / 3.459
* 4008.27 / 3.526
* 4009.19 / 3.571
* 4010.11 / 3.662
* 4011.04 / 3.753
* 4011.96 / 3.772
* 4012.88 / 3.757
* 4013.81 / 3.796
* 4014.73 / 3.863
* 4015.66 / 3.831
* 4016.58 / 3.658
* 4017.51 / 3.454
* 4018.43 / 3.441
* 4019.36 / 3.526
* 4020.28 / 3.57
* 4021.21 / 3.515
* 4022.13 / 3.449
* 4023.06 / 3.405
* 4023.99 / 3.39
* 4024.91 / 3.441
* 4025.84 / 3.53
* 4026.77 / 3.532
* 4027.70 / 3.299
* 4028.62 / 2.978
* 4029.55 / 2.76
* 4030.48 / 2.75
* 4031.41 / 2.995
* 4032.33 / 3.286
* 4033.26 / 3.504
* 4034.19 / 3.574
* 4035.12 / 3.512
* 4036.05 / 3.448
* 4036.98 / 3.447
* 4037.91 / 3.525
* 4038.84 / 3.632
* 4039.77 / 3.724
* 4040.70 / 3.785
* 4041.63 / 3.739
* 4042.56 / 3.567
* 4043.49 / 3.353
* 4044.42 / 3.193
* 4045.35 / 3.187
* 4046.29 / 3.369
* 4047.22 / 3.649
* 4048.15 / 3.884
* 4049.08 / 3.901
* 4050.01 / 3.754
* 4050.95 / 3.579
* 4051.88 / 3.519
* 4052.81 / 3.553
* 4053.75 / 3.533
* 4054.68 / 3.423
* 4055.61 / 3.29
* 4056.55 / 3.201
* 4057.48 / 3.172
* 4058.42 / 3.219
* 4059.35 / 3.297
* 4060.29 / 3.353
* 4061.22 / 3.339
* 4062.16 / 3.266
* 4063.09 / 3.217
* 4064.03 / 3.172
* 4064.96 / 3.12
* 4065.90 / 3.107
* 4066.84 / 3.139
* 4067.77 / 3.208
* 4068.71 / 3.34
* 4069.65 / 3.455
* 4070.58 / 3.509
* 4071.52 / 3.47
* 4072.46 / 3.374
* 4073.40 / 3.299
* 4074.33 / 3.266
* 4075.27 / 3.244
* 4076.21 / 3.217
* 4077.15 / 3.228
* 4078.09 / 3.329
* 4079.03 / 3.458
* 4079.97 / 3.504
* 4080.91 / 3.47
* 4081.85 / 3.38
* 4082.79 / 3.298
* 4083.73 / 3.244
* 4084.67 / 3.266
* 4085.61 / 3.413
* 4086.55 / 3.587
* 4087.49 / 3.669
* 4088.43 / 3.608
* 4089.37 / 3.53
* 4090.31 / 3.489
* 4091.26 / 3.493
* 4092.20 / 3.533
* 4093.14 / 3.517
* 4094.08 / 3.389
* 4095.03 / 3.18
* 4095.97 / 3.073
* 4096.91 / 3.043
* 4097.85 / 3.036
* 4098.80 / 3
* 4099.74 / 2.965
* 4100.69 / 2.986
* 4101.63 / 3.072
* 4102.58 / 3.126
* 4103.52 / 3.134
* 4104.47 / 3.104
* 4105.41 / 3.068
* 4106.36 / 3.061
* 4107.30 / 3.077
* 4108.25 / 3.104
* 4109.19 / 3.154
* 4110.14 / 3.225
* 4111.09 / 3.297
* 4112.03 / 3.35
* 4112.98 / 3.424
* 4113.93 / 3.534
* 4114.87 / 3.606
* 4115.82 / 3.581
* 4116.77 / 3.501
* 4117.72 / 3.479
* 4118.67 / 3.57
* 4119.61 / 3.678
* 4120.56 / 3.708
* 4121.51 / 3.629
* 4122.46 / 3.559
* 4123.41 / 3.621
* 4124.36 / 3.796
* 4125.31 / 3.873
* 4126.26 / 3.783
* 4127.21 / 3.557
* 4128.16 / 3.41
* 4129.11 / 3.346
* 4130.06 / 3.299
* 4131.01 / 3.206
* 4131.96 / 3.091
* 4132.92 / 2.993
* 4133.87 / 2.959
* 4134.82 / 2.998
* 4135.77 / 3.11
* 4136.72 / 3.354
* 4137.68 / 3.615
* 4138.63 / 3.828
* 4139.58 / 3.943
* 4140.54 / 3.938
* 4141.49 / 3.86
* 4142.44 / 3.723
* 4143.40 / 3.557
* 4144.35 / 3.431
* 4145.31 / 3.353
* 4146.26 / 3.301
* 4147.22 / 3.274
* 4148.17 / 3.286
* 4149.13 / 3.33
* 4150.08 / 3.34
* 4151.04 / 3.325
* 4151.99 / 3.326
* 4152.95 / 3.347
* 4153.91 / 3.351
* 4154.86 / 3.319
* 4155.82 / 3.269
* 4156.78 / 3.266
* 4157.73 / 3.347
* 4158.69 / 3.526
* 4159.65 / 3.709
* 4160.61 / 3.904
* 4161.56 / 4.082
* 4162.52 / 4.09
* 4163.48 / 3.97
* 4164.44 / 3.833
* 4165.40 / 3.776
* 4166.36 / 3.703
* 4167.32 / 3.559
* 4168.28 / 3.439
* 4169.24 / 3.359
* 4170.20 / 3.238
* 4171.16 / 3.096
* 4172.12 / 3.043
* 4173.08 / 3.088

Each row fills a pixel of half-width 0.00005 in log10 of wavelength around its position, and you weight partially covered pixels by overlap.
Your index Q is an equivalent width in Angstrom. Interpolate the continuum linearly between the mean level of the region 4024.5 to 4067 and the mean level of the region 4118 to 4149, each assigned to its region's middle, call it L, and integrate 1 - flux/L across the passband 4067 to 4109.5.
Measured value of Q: 1.8 Angstrom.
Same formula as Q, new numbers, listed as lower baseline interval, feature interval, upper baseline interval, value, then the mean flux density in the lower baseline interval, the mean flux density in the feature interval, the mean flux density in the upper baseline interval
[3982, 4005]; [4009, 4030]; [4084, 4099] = -0.7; 3.43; 3.52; 3.37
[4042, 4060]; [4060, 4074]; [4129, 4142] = 0.6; 3.45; 3.29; 3.4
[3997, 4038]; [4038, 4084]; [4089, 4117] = -0.9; 3.41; 3.4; 3.25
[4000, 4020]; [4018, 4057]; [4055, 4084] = -0.4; 3.51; 3.45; 3.3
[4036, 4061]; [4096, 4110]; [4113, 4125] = 2.0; 3.49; 3.07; 3.6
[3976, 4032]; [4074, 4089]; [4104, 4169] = 0.3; 3.43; 3.39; 3.47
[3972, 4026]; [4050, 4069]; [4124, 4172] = 0.5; 3.34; 3.31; 3.48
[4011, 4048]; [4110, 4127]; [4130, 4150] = -0.8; 3.47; 3.57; 3.4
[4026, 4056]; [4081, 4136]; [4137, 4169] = 2.8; 3.45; 3.34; 3.57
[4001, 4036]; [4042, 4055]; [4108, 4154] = -0.4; 3.43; 3.54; 3.45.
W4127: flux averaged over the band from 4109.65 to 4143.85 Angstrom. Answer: 3.5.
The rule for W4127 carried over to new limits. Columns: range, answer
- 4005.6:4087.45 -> 3.43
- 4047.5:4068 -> 3.38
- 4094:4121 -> 3.26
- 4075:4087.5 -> 3.37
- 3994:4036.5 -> 3.42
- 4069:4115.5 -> 3.3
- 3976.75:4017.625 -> 3.49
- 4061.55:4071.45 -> 3.26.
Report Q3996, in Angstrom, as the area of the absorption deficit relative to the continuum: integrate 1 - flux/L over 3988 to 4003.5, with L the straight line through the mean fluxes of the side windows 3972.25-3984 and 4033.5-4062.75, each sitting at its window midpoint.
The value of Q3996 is -1.4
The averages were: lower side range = 2.94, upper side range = 3.48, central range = 3.36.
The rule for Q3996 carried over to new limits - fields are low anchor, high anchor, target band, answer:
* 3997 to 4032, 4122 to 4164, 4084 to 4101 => 0.7 Angstrom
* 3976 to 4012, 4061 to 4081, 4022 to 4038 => 0.3 Angstrom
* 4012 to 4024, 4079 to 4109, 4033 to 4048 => -0.1 Angstrom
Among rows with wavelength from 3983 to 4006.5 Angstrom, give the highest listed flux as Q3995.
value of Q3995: 3.949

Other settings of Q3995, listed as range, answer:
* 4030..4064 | 3.901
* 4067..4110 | 3.669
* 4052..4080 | 3.553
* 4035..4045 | 3.785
